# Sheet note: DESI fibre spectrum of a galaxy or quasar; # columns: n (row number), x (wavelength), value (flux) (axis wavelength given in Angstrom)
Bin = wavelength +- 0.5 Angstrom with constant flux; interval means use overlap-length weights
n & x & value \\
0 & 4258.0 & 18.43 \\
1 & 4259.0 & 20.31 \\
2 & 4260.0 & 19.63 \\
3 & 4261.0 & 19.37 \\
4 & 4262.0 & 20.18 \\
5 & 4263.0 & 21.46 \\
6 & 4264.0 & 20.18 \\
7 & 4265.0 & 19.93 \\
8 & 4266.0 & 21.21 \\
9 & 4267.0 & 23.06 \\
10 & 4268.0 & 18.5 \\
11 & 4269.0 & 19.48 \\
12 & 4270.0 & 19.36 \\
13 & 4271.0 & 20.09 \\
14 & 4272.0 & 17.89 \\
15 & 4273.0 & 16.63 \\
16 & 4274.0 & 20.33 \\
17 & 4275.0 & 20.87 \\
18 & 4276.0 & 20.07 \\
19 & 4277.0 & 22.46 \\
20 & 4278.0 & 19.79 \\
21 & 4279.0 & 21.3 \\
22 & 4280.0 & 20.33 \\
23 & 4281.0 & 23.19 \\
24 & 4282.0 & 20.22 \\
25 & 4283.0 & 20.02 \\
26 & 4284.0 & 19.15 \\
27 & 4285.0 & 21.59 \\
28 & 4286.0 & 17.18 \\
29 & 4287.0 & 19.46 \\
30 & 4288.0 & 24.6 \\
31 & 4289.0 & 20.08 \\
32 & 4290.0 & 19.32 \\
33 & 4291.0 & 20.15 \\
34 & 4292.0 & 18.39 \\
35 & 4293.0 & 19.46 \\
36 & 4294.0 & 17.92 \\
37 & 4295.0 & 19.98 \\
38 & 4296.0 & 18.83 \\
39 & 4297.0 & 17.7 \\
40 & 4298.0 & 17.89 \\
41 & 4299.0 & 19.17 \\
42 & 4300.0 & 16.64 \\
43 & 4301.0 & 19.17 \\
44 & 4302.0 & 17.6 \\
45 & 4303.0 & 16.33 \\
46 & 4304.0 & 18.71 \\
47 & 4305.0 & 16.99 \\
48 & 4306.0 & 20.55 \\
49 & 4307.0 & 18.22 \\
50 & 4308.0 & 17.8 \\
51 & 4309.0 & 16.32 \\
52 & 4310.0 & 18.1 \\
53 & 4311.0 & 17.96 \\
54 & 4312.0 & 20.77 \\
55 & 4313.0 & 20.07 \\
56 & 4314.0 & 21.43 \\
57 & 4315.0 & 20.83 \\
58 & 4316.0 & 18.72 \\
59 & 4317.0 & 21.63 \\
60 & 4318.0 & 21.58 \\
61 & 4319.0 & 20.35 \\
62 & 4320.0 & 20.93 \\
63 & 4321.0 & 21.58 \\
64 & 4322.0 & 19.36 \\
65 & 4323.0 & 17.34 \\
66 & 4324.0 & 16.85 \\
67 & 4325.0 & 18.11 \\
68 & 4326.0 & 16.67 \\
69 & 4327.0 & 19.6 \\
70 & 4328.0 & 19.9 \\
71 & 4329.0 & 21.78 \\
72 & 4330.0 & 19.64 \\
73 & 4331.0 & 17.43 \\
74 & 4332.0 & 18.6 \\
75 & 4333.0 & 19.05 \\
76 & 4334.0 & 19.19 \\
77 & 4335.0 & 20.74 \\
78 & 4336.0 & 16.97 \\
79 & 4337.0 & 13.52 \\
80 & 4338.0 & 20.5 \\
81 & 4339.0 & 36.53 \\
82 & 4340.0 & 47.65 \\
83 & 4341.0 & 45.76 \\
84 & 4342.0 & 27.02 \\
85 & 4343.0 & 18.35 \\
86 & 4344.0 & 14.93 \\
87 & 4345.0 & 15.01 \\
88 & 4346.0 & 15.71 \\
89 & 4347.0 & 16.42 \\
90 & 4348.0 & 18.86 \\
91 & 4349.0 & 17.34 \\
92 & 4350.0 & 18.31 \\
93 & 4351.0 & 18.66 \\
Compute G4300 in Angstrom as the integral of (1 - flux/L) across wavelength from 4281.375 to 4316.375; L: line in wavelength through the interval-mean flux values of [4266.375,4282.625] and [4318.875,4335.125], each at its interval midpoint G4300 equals 1.2 Angstrom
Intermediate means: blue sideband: 20.2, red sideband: 19.2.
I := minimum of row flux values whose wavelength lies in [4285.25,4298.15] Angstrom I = 17.18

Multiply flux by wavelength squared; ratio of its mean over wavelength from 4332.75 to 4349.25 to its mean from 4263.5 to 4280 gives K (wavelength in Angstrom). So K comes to 1.2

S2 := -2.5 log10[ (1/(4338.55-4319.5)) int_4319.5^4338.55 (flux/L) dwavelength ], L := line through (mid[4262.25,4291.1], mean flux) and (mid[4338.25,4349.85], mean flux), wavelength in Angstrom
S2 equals 0.24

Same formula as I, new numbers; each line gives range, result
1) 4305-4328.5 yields 16.32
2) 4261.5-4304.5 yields 16.33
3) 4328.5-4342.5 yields 13.52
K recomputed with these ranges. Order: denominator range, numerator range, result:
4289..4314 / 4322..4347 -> 1.17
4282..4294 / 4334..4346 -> 1.26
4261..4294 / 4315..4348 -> 1.08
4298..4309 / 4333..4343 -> 1.50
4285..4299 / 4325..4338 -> 0.98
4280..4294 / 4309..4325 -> 0.99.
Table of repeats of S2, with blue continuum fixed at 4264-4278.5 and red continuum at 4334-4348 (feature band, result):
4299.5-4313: 0.194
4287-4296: 0.058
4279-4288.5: -0.004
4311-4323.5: 0.101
